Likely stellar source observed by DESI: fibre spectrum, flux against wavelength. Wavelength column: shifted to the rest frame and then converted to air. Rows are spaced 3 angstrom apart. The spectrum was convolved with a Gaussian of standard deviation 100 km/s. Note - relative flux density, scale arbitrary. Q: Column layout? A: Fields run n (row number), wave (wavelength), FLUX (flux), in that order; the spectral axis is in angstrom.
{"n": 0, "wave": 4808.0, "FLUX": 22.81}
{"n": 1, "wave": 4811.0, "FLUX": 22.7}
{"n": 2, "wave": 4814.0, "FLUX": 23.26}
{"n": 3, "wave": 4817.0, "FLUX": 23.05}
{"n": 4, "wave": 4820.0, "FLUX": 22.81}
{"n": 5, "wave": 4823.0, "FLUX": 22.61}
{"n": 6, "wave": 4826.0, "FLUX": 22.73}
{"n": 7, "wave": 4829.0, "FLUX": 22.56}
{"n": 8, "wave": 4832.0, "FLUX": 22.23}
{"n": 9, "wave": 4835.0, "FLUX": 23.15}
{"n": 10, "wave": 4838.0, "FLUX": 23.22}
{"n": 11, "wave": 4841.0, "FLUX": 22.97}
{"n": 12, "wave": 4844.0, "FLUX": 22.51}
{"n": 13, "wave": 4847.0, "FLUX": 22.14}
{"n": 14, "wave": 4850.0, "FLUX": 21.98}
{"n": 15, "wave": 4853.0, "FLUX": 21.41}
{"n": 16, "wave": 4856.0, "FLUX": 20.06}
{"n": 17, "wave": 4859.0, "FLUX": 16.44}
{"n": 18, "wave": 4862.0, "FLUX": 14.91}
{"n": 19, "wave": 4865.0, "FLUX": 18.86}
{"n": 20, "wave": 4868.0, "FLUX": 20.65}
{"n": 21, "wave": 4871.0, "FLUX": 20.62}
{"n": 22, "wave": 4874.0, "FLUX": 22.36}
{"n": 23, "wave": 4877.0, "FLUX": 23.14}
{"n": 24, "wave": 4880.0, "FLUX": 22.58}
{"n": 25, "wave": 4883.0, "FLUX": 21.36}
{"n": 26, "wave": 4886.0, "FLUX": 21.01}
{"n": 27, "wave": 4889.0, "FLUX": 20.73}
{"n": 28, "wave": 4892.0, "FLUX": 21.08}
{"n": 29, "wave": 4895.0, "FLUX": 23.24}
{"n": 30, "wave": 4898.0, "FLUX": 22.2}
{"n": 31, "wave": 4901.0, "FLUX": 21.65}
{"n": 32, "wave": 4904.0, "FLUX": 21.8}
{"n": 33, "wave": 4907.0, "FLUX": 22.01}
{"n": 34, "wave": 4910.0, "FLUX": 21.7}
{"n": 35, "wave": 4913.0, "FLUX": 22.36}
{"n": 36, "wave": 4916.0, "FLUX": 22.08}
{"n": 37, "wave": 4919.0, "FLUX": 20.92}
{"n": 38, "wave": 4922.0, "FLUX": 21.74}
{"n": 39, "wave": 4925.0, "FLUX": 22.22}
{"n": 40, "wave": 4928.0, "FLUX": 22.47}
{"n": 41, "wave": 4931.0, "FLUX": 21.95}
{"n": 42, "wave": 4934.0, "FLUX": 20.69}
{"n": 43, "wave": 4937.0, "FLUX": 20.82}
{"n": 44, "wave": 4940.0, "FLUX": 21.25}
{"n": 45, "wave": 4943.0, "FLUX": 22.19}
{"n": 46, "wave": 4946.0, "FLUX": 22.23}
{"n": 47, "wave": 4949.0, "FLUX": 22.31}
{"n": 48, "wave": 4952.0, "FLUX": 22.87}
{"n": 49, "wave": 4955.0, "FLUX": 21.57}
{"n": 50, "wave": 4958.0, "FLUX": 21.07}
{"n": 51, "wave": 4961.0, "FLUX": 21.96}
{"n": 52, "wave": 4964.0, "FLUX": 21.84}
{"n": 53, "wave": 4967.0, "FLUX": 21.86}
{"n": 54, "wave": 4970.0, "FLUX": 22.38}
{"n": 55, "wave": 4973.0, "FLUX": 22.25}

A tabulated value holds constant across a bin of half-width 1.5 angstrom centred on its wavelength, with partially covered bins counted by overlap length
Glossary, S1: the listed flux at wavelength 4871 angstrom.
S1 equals 20.62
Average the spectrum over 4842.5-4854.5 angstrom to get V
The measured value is 22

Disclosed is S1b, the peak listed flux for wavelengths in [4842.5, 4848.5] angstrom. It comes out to 22.51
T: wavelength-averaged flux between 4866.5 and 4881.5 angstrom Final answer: 21.9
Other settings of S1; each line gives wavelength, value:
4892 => 21.08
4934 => 20.69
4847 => 22.14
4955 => 21.57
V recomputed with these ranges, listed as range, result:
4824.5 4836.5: 22.7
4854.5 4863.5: 17.1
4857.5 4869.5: 17.7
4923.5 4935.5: 21.8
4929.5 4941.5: 21.2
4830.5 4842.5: 22.9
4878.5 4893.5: 21.4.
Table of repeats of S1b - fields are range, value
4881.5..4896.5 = 23.24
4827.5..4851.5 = 23.22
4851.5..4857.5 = 21.41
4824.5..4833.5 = 22.73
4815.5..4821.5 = 23.05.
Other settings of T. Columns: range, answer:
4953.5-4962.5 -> 21.5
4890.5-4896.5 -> 22.2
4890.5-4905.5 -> 22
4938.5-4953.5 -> 22.2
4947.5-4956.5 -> 22.2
